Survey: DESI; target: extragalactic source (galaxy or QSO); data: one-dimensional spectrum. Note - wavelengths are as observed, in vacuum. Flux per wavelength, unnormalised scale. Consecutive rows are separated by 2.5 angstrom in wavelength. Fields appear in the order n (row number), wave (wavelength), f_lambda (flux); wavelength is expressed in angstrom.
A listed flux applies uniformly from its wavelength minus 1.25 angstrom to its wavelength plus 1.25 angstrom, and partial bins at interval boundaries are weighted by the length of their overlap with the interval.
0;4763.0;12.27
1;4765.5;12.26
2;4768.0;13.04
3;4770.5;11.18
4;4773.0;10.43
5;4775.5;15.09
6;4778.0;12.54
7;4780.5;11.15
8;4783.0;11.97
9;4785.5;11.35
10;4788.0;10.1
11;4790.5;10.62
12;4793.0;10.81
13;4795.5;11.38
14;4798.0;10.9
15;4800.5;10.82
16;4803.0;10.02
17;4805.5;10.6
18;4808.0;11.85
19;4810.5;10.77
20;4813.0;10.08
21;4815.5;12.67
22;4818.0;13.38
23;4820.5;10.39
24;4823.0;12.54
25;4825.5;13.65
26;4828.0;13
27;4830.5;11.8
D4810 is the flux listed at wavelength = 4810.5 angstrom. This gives 10.77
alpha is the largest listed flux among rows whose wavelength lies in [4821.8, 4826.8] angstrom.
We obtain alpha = 13.65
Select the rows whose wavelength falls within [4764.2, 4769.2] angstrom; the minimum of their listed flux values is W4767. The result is 12.26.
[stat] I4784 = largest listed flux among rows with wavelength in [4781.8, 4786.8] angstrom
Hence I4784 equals 11.97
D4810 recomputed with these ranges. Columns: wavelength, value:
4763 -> 12.27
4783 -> 11.97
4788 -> 10.1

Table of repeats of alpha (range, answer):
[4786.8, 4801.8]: 11.38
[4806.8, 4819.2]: 13.38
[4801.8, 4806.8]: 10.6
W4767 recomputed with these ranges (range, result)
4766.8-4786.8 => 10.43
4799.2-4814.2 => 10.02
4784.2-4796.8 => 10.1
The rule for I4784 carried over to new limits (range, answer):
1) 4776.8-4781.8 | 12.54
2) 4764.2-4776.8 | 15.09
